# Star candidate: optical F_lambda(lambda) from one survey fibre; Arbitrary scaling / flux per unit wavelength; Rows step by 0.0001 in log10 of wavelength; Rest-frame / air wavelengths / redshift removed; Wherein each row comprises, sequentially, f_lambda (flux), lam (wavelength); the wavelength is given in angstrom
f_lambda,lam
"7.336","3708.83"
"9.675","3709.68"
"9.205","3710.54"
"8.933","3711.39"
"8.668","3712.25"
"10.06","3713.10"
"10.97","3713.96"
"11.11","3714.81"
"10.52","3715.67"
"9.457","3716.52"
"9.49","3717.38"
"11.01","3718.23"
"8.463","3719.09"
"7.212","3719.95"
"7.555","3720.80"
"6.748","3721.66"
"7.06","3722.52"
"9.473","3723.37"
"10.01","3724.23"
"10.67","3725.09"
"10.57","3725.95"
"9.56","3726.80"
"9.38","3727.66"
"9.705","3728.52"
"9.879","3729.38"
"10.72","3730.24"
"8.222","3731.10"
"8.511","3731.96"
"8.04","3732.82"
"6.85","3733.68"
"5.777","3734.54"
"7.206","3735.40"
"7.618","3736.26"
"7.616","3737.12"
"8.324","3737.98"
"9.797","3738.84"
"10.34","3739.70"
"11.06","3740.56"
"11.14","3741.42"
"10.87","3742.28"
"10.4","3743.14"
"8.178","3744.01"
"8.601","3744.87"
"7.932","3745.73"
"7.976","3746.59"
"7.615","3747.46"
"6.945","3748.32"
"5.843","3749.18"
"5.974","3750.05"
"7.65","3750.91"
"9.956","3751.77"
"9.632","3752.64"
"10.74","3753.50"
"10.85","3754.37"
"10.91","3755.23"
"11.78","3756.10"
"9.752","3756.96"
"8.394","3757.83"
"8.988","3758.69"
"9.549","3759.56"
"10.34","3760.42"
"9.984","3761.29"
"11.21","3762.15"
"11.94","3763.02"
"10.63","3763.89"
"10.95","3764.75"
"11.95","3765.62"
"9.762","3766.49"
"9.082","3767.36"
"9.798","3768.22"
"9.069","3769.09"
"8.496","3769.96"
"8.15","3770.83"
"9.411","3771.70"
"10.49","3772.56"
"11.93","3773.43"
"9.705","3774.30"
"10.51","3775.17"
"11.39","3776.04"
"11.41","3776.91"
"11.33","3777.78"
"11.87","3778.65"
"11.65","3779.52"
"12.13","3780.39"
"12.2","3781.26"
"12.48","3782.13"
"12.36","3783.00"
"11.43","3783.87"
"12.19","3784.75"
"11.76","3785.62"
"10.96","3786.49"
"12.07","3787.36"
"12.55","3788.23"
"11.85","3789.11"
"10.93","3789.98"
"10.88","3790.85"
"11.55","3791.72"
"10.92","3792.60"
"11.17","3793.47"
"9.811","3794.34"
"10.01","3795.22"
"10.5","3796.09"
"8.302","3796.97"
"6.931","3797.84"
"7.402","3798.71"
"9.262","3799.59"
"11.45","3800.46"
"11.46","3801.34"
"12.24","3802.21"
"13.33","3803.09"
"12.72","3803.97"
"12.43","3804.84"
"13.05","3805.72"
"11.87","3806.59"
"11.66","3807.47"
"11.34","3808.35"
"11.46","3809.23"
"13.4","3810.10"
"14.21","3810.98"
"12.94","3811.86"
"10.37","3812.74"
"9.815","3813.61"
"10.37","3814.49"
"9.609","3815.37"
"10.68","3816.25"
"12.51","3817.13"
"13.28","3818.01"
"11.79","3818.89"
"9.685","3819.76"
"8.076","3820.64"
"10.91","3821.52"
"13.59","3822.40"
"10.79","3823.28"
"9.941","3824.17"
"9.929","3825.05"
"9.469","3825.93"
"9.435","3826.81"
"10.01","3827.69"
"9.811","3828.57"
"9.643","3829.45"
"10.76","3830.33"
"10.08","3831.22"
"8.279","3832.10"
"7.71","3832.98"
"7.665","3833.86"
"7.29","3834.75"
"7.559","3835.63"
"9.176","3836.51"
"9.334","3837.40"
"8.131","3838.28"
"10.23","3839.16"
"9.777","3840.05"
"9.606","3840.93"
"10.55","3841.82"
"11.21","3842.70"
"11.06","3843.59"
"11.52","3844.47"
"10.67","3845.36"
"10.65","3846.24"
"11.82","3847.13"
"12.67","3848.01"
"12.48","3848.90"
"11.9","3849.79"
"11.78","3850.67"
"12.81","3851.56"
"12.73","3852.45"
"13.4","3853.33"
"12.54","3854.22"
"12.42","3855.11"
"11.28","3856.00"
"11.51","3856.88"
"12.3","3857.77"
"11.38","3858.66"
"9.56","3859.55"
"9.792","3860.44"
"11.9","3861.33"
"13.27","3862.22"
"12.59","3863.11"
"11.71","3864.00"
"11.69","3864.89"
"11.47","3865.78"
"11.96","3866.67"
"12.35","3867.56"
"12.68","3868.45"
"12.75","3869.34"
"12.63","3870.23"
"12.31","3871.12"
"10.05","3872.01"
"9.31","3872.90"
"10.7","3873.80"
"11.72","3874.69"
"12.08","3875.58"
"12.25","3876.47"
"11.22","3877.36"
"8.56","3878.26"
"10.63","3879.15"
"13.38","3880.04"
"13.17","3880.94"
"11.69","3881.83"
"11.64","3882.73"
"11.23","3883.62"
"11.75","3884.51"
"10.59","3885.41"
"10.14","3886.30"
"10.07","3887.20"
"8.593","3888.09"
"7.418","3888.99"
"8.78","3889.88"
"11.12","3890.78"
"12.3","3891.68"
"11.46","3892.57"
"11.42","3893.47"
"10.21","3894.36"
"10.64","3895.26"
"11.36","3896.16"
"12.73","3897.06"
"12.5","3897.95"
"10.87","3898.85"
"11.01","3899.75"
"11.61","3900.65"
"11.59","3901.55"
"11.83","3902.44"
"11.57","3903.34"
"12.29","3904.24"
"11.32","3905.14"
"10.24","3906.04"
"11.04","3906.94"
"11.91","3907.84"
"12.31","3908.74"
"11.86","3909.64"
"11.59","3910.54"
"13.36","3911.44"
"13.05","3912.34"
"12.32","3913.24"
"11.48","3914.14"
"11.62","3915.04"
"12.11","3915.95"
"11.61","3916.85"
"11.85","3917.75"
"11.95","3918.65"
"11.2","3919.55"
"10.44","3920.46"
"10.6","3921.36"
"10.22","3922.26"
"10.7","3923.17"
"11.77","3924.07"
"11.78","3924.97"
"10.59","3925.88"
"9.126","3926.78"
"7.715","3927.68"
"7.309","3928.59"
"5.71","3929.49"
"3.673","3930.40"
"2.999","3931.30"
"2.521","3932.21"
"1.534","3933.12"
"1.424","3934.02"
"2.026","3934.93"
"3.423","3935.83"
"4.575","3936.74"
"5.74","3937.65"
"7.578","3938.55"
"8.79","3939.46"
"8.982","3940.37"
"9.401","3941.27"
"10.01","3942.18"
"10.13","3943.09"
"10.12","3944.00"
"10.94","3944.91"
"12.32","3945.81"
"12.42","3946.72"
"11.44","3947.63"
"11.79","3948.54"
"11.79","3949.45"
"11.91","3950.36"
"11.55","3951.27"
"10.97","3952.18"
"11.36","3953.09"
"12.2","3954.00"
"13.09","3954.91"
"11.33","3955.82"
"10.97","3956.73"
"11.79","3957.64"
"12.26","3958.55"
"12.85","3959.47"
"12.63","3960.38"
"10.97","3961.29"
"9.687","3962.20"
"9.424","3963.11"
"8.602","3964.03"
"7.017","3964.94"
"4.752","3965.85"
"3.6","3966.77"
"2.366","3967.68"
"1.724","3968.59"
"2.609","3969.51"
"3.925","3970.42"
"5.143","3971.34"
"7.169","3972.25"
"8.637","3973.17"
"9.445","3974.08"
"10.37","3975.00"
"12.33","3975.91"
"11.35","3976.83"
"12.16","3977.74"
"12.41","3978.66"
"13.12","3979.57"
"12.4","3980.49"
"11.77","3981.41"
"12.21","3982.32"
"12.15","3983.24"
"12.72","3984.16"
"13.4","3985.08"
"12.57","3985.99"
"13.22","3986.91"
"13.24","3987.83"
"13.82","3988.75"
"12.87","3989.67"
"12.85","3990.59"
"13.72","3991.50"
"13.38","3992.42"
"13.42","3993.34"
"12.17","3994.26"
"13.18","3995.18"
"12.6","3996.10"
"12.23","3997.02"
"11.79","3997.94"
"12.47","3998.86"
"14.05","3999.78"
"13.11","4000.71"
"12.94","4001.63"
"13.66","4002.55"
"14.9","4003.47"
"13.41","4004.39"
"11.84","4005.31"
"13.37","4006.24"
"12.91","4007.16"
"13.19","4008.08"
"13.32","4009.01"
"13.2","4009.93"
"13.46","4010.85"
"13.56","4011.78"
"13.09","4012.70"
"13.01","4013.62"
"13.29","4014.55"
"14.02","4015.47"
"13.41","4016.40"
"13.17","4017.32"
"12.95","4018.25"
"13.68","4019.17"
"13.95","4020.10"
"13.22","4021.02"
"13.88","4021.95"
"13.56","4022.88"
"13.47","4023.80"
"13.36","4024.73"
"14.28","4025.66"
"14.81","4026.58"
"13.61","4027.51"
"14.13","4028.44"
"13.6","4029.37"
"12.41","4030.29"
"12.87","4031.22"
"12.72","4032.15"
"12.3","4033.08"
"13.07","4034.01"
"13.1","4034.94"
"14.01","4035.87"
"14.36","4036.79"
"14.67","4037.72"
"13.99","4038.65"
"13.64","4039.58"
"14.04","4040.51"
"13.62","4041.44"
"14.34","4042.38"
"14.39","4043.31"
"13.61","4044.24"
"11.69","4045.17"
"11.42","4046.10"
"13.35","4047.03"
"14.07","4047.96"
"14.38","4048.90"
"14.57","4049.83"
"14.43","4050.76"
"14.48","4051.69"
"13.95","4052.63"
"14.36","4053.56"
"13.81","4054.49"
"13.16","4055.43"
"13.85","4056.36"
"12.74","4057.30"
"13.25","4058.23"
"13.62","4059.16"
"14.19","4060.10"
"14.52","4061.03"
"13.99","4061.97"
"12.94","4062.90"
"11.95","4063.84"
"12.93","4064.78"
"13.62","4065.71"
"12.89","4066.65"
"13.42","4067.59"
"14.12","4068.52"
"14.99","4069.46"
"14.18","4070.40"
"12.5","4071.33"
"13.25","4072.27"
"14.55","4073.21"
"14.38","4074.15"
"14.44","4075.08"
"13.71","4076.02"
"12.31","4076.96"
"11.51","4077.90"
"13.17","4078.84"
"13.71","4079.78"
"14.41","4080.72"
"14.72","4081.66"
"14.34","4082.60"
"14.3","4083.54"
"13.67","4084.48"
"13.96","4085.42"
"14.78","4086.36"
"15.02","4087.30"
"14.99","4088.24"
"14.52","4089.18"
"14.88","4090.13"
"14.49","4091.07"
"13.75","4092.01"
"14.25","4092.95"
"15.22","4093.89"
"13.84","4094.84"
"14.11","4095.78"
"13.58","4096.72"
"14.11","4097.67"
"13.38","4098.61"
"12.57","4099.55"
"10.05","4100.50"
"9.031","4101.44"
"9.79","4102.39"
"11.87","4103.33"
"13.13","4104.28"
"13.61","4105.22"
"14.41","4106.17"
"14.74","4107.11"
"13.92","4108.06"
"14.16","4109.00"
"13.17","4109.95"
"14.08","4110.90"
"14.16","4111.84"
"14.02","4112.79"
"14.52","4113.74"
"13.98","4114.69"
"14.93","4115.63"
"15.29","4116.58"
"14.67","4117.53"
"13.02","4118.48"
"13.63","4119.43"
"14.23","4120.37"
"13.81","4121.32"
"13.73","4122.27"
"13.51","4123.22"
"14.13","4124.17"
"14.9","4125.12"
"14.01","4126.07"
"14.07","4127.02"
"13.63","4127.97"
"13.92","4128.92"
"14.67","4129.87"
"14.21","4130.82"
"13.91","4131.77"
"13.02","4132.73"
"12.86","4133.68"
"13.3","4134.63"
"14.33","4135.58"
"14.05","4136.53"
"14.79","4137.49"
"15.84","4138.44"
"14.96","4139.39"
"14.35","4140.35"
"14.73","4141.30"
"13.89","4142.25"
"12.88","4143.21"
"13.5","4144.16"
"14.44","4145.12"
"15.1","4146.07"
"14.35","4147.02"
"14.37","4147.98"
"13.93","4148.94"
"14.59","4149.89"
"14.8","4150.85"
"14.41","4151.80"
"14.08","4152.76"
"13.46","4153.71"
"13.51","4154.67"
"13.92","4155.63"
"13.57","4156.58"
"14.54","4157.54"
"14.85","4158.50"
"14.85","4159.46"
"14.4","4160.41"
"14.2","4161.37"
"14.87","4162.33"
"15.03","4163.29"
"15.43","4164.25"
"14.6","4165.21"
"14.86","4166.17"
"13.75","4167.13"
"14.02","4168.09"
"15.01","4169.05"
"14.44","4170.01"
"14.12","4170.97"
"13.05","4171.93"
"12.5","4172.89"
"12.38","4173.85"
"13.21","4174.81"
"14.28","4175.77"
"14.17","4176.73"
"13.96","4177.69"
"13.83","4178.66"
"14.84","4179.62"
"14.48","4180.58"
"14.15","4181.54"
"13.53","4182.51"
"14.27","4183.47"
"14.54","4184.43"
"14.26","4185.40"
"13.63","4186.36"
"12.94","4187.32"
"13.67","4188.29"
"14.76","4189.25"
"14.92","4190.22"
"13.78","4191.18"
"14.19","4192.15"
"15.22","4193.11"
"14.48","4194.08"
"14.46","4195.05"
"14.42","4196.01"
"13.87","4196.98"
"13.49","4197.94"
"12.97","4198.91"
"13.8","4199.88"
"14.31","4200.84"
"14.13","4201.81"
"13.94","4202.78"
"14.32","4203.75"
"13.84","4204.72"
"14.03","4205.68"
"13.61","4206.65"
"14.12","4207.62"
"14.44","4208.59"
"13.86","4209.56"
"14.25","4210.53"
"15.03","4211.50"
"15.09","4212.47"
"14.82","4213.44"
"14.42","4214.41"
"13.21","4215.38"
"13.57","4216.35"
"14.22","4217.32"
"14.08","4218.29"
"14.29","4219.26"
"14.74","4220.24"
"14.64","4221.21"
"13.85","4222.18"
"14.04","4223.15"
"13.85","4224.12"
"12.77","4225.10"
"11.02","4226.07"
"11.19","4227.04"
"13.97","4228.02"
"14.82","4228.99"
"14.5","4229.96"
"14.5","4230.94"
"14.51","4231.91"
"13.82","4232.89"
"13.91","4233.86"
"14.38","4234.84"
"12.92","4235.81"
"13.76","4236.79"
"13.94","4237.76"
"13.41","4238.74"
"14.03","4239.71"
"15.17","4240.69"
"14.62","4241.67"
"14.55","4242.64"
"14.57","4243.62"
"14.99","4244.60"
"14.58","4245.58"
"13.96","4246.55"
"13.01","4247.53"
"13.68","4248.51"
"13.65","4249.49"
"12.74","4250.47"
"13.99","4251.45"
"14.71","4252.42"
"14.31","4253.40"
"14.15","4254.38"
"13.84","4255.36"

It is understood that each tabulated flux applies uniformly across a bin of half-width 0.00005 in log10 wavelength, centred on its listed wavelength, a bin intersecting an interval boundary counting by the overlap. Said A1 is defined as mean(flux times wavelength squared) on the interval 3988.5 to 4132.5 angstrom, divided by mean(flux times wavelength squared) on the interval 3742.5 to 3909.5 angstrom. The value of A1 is 1.42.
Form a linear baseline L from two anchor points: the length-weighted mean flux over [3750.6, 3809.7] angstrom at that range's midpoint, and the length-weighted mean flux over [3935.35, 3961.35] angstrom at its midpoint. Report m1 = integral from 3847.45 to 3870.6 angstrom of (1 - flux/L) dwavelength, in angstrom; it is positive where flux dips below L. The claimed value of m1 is -3.1 angstrom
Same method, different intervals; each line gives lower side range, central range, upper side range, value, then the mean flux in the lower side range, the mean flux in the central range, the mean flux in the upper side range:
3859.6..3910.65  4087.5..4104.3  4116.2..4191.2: 0.37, 11.3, 13.2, 14.1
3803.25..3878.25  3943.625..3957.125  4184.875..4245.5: 0.37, 11.1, 11.6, 14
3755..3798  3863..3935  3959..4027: 4.42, 10.7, 10.6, 11.7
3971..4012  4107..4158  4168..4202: -2.07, 12.4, 14.1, 14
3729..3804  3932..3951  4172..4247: 5.66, 10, 8.15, 14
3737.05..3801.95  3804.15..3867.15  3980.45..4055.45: 0.23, 10.2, 11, 13.4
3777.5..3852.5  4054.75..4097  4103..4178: -1.19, 10.9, 13.8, 14.1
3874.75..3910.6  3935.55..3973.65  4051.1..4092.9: 9.67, 11.2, 9.02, 13.8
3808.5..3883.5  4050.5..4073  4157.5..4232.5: -1.24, 11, 13.6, 14.1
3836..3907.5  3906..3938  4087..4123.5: 7.58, 11.3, 8.97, 13.7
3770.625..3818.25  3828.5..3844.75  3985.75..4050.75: 3.11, 11.2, 9.41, 13.4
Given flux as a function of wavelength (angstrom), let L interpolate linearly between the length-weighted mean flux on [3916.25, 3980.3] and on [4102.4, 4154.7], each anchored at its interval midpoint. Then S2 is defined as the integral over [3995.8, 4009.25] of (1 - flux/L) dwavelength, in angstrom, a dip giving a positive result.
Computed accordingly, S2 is -3.3 angstrom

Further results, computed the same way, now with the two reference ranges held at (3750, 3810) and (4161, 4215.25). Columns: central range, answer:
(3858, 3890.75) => 0.9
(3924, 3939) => 7.9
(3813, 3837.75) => 2.7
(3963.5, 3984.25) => 6.4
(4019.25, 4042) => -1.4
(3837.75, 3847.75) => 0.7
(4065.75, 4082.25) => -0.6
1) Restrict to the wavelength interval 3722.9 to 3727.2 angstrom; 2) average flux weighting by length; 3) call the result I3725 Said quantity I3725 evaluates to 10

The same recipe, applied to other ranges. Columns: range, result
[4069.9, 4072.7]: 13.3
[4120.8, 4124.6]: 13.8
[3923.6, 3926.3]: 11.4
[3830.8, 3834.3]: 8.44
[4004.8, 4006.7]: 12.6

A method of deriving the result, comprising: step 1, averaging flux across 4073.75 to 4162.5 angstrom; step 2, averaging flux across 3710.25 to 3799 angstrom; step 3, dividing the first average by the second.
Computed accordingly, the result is 1.4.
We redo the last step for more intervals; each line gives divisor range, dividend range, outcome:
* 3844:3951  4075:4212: 1.32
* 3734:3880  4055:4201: 1.31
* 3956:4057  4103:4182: 1.15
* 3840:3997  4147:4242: 1.33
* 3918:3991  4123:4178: 1.50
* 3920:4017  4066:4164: 1.34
